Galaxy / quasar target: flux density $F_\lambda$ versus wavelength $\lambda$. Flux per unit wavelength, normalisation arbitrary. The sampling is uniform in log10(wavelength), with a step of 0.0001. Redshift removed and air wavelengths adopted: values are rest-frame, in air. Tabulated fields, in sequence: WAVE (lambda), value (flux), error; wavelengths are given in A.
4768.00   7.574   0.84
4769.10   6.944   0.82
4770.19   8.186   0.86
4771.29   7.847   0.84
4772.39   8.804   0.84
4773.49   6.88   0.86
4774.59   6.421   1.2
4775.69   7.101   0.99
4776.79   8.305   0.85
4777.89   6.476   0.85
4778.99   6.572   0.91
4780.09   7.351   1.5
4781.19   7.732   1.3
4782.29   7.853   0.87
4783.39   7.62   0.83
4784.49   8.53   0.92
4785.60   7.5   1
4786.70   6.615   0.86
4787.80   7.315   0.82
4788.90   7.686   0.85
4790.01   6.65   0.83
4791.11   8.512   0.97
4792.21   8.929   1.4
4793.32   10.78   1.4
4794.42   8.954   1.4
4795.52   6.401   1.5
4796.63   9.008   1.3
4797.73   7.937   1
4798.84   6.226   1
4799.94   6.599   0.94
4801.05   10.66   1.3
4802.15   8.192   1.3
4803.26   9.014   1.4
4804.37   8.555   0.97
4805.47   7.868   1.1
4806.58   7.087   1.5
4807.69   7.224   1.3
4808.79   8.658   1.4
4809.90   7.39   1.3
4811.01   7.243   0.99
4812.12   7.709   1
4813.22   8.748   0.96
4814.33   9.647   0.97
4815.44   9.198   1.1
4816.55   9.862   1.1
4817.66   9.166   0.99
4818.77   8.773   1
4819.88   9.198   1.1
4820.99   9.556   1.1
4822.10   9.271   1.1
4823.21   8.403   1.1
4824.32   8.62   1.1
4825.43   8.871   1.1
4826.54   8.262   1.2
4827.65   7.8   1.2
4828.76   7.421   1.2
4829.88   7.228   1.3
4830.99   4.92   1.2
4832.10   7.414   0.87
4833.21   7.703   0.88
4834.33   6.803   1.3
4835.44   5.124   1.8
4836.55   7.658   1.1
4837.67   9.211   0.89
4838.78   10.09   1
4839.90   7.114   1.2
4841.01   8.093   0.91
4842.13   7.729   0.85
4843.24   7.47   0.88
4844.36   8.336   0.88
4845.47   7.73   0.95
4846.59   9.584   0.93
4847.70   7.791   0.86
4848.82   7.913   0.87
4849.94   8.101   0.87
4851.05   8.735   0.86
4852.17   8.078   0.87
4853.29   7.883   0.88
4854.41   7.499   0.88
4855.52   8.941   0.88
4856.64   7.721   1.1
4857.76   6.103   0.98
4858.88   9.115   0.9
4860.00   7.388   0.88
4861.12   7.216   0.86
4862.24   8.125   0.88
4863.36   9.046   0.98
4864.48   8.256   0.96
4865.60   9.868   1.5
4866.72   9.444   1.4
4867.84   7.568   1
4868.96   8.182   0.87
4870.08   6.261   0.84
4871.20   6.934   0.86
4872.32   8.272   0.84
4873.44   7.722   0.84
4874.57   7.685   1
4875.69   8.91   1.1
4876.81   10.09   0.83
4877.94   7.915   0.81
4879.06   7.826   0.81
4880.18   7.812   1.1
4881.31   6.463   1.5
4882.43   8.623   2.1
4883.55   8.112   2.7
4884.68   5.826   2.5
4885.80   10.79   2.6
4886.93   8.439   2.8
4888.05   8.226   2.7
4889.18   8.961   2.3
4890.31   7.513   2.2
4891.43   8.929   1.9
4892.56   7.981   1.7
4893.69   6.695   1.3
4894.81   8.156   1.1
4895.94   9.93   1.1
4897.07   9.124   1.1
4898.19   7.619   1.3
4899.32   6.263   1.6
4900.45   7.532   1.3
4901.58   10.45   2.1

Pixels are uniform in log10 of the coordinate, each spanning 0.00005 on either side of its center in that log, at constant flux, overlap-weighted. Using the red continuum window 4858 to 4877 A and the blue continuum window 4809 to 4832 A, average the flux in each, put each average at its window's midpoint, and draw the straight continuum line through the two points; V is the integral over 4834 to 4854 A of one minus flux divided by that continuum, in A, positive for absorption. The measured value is 0.7 A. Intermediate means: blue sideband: 8.35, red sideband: 8.17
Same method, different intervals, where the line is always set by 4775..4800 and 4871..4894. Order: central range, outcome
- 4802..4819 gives -1.3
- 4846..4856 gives -0.4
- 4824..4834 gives 0.4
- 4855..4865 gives 0.0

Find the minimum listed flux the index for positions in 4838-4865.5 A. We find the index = 6.103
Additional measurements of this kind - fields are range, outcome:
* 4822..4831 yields 4.92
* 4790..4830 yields 6.226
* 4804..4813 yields 7.087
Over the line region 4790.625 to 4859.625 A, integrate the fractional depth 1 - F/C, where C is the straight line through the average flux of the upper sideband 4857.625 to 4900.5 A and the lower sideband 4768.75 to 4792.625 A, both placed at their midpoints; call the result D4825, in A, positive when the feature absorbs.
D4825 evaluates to -3.3 A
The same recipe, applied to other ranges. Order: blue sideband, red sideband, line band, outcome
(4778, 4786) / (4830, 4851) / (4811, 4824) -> -2.2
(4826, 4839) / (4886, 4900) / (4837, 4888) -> -2.2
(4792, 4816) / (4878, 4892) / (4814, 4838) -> 0.2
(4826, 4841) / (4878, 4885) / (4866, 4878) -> -1.0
